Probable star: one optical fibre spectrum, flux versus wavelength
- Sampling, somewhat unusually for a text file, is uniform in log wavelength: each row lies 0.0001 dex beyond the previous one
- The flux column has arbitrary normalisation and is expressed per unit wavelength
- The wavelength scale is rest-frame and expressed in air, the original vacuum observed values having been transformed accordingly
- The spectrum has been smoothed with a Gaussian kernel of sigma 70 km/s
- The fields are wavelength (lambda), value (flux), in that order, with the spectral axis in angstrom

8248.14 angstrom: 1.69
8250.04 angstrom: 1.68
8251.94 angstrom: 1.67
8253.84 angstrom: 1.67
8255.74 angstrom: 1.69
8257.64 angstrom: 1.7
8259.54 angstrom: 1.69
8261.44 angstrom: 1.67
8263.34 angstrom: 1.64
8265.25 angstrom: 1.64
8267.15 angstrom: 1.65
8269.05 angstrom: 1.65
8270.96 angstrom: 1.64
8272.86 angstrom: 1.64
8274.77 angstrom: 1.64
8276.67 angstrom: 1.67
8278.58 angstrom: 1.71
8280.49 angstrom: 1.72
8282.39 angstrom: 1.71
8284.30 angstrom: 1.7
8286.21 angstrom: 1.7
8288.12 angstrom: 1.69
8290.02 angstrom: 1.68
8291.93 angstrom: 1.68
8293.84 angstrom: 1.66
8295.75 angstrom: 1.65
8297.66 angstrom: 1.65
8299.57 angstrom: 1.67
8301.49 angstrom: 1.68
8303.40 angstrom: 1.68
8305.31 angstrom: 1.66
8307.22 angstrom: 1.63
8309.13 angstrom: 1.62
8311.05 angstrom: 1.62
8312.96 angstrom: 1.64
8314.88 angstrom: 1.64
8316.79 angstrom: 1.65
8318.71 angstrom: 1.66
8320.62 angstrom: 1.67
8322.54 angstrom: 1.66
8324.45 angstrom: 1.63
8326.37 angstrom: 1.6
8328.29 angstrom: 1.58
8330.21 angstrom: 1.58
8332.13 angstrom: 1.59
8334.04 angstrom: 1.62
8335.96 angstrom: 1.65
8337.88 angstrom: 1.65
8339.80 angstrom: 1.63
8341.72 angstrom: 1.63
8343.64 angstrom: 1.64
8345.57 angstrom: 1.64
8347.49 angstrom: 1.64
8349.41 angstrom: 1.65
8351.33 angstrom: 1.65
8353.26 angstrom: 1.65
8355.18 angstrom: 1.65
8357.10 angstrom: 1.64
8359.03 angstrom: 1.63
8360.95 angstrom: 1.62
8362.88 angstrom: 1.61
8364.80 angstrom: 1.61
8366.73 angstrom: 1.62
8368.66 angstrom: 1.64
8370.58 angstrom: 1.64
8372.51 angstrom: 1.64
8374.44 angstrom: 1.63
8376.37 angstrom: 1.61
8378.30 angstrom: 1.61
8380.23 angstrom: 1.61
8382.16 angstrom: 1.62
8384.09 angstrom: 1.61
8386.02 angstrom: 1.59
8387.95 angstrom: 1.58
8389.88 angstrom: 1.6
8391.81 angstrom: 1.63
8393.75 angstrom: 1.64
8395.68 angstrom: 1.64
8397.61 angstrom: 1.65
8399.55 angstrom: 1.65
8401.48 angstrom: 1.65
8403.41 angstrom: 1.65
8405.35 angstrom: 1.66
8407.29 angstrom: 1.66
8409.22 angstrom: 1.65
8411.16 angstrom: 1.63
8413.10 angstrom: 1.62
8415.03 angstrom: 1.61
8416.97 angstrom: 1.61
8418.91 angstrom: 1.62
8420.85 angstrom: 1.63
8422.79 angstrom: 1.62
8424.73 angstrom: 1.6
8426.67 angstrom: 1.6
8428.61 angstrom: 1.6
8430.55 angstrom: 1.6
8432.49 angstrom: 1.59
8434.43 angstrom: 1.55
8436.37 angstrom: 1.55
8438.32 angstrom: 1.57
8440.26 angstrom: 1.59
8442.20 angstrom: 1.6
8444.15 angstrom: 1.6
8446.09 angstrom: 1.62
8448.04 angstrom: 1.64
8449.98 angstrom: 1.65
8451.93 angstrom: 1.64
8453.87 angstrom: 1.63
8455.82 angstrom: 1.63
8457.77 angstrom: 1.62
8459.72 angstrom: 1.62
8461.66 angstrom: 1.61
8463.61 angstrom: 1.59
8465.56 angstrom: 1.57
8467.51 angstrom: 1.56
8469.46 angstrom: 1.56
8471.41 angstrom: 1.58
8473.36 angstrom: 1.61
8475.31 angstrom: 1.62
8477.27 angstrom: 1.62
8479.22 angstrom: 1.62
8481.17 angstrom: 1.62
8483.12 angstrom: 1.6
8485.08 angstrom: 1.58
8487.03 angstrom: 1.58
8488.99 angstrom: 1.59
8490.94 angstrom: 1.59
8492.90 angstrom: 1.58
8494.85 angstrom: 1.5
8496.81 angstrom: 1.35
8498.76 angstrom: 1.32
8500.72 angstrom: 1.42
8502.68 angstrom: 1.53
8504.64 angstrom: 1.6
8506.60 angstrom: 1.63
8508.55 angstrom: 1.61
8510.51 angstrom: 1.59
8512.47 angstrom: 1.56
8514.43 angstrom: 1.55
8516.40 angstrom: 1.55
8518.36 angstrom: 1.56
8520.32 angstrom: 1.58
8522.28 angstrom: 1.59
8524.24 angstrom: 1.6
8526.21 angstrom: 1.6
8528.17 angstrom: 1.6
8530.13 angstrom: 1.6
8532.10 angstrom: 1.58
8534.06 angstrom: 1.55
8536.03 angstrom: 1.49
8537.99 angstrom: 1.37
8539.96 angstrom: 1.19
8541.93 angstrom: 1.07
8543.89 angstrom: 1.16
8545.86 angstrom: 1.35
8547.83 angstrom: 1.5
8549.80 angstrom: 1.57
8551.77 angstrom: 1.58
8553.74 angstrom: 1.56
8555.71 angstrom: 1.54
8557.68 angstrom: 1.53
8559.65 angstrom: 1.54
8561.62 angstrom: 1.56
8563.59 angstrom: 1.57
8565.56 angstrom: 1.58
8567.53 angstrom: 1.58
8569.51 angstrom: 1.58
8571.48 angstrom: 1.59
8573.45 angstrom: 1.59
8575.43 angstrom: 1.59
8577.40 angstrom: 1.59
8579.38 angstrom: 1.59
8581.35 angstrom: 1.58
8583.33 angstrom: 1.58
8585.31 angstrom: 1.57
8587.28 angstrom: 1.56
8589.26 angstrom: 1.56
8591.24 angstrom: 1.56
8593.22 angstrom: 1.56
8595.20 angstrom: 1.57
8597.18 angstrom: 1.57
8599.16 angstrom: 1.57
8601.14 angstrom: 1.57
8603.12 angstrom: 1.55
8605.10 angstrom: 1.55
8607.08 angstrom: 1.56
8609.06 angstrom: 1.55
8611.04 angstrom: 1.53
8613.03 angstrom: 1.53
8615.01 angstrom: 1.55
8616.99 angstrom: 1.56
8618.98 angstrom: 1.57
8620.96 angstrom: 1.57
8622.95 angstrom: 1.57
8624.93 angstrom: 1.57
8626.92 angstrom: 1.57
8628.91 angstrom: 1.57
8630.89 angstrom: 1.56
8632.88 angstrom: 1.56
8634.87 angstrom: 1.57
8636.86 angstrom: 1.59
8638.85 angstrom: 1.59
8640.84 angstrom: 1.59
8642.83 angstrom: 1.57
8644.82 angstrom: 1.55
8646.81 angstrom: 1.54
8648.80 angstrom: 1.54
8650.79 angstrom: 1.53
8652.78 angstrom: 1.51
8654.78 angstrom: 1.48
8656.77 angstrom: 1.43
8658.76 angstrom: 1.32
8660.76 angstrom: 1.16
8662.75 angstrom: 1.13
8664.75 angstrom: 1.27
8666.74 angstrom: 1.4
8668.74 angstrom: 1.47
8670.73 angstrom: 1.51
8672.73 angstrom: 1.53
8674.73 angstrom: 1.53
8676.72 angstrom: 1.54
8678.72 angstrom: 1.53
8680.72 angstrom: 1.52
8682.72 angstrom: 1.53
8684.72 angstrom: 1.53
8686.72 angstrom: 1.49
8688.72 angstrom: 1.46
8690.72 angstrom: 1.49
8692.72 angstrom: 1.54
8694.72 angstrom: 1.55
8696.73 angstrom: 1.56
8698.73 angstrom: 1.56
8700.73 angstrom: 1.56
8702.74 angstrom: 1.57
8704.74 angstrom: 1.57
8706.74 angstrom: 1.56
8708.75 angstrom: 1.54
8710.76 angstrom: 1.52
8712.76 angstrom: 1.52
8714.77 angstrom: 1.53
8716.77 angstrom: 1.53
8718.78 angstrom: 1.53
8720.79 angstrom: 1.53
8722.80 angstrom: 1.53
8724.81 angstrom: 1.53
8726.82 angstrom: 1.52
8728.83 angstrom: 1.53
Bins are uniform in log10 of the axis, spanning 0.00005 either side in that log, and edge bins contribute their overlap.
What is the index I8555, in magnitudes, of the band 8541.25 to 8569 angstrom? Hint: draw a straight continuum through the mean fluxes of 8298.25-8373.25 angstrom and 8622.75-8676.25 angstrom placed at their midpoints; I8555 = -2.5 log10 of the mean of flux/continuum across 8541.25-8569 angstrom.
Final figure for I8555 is 0.035 mag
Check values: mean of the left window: 1.64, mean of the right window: 1.49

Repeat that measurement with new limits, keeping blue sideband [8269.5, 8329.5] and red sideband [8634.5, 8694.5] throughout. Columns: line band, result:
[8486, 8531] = 0.00 mag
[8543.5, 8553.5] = 0.06 mag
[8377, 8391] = 0.01 mag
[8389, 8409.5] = -0.02 mag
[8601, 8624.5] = -0.03 mag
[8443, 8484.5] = -0.02 mag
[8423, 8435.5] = 0.00 mag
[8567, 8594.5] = -0.04 mag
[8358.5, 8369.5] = 0.00 mag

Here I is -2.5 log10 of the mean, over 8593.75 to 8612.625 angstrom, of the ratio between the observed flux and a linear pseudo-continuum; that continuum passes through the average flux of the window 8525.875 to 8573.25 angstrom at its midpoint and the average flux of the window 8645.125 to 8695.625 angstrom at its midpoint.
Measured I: -0.06 mag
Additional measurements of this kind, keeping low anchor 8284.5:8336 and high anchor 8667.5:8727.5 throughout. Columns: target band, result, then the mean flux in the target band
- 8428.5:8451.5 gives 0.01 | 1.6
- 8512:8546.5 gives 0.08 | 1.47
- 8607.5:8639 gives -0.01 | 1.56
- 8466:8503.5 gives 0.03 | 1.55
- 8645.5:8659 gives 0.04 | 1.49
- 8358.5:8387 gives 0.01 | 1.62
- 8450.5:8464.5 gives -0.01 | 1.62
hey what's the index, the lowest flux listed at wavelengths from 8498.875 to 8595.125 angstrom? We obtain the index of 1.07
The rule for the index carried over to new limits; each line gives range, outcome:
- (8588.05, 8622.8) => 1.53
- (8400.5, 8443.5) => 1.55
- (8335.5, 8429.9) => 1.58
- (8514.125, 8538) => 1.37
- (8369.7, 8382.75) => 1.61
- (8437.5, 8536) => 1.32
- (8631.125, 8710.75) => 1.13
